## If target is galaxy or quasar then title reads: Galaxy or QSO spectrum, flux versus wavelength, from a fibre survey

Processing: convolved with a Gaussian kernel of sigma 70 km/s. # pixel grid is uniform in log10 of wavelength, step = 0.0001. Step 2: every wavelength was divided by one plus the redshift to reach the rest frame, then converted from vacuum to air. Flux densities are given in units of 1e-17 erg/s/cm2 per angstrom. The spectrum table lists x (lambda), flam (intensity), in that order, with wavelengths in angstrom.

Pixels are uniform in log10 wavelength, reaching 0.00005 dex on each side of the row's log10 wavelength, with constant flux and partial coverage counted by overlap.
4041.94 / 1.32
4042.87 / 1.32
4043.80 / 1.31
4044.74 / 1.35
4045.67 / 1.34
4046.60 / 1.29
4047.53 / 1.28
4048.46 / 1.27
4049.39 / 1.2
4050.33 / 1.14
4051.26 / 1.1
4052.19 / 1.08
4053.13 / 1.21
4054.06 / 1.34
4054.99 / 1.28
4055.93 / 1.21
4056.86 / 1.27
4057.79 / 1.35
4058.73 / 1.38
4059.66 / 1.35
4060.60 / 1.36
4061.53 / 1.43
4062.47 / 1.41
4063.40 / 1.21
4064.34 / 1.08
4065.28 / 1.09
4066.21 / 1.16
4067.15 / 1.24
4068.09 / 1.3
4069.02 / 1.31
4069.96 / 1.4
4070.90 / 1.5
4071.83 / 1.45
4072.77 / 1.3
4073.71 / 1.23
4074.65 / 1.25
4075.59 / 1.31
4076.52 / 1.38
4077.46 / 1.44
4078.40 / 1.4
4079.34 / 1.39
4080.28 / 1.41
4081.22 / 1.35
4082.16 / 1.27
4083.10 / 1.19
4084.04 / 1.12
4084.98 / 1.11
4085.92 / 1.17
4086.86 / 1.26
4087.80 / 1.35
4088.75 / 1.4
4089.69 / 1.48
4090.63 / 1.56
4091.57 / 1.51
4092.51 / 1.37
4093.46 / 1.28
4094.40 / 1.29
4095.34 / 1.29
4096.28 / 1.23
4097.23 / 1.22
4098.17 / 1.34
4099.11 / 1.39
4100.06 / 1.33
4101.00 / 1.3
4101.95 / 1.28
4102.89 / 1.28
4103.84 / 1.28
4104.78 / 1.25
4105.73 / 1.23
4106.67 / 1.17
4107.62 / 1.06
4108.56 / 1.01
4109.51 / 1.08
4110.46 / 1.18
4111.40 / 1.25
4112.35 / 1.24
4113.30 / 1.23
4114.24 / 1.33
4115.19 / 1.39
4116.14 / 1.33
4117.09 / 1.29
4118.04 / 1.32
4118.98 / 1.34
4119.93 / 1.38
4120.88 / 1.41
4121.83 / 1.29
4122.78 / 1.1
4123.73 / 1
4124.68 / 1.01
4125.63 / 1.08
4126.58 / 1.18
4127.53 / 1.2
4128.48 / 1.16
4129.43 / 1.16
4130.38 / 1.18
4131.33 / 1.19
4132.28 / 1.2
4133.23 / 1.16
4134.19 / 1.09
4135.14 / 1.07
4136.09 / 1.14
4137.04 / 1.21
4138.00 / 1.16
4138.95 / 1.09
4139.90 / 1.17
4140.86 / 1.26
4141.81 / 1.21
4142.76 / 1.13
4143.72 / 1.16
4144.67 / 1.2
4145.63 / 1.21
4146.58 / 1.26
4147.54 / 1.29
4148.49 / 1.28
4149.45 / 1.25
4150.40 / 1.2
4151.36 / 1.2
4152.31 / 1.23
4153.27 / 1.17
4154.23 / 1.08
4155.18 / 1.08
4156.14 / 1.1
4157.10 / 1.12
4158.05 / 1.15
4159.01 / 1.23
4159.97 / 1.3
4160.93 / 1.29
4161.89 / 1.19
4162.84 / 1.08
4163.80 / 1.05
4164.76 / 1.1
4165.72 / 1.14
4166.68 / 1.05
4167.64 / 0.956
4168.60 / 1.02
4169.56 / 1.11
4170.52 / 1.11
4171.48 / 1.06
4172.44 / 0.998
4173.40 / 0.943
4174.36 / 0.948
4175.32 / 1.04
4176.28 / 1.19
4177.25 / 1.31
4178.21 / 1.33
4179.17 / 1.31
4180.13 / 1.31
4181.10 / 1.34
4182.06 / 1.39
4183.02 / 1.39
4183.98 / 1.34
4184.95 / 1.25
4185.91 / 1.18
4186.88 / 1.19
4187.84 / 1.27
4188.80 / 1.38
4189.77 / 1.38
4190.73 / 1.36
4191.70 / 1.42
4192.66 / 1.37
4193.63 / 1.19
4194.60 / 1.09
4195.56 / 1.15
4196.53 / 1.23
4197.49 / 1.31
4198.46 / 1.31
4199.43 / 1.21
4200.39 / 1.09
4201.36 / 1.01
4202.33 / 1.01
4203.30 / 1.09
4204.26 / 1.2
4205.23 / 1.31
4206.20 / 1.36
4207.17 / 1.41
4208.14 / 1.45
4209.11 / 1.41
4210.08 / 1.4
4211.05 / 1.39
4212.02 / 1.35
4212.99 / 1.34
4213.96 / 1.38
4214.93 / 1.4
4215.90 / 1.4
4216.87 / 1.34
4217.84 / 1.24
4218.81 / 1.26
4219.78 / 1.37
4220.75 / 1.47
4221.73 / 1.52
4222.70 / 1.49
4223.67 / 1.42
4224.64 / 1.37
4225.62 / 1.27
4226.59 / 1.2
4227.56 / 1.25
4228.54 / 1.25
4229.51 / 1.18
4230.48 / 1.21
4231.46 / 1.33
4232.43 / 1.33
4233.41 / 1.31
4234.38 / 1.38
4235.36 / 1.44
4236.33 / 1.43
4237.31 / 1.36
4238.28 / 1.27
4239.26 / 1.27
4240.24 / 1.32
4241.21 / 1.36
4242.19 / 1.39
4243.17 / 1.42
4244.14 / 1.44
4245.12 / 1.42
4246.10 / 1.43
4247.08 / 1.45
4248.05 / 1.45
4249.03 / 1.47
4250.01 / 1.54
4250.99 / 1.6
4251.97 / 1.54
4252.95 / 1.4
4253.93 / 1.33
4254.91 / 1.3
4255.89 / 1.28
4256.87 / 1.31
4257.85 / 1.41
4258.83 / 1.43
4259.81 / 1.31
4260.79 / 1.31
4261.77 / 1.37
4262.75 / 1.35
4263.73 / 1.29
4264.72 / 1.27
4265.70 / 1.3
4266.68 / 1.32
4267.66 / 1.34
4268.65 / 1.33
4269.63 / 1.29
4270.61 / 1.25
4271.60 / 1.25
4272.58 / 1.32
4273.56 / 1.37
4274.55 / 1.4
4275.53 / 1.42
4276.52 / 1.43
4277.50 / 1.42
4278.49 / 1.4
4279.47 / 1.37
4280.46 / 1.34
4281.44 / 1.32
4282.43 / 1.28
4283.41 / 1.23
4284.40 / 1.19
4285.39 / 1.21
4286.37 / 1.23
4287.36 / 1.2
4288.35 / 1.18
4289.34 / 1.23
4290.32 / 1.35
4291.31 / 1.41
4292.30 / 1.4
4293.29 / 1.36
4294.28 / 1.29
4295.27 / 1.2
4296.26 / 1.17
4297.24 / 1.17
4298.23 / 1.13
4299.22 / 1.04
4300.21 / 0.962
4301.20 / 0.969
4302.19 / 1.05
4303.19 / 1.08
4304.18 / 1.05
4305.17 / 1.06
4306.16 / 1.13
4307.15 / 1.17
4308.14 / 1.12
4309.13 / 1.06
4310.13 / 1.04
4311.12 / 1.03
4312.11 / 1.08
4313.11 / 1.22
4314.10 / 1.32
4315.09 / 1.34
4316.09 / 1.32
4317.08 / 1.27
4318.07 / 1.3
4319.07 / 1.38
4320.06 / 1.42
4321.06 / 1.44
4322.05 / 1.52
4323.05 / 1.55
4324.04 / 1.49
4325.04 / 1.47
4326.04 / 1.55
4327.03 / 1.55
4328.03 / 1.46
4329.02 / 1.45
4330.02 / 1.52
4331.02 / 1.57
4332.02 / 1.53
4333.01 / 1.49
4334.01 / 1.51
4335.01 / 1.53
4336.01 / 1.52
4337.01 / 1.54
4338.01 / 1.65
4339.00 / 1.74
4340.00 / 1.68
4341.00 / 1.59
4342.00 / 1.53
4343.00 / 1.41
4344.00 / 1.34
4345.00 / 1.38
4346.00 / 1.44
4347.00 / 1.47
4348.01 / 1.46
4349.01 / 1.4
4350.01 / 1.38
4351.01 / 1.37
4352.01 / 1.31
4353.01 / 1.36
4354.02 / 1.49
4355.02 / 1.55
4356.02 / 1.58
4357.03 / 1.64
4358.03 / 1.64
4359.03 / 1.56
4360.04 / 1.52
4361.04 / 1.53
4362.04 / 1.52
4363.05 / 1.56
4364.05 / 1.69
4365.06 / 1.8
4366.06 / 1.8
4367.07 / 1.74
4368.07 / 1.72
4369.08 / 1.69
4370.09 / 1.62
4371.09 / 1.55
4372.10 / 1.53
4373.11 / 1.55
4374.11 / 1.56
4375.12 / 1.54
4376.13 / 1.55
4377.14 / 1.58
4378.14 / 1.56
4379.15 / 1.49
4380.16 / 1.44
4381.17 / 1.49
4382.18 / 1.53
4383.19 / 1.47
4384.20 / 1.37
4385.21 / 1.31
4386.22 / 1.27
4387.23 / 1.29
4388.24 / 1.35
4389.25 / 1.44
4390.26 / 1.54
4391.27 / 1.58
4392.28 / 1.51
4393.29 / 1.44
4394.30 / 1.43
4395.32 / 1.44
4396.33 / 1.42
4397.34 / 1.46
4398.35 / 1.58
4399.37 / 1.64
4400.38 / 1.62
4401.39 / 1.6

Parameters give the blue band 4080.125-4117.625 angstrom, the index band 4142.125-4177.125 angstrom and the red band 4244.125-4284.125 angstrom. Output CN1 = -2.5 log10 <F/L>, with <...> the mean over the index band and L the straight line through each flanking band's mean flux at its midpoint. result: 0.15 mag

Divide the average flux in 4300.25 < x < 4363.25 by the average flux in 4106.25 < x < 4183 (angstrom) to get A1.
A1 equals 1.18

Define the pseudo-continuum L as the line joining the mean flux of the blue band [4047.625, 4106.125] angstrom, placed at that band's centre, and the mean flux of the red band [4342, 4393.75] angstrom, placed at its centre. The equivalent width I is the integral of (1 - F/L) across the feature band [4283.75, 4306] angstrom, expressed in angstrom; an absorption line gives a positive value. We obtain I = 4.2 angstrom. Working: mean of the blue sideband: 1.3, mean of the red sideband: 1.51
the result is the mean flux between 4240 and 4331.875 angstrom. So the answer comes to 1.32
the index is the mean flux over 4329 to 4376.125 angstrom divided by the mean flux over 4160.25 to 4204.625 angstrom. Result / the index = 1.30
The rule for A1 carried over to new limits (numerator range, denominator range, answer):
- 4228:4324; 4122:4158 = 1.12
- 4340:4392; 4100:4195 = 1.26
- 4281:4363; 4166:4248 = 1.06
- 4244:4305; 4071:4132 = 1.03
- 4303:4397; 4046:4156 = 1.16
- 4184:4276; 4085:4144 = 1.08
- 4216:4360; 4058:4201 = 1.10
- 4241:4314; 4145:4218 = 1.05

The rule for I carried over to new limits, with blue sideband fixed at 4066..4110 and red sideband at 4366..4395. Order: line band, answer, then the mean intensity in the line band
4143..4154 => 1.0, 1.22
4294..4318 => 5.2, 1.14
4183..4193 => 0.4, 1.32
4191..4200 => 0.8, 1.25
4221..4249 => 0.9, 1.36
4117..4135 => 1.8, 1.19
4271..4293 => 1.9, 1.32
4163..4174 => 2.5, 1.05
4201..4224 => 0.9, 1.34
